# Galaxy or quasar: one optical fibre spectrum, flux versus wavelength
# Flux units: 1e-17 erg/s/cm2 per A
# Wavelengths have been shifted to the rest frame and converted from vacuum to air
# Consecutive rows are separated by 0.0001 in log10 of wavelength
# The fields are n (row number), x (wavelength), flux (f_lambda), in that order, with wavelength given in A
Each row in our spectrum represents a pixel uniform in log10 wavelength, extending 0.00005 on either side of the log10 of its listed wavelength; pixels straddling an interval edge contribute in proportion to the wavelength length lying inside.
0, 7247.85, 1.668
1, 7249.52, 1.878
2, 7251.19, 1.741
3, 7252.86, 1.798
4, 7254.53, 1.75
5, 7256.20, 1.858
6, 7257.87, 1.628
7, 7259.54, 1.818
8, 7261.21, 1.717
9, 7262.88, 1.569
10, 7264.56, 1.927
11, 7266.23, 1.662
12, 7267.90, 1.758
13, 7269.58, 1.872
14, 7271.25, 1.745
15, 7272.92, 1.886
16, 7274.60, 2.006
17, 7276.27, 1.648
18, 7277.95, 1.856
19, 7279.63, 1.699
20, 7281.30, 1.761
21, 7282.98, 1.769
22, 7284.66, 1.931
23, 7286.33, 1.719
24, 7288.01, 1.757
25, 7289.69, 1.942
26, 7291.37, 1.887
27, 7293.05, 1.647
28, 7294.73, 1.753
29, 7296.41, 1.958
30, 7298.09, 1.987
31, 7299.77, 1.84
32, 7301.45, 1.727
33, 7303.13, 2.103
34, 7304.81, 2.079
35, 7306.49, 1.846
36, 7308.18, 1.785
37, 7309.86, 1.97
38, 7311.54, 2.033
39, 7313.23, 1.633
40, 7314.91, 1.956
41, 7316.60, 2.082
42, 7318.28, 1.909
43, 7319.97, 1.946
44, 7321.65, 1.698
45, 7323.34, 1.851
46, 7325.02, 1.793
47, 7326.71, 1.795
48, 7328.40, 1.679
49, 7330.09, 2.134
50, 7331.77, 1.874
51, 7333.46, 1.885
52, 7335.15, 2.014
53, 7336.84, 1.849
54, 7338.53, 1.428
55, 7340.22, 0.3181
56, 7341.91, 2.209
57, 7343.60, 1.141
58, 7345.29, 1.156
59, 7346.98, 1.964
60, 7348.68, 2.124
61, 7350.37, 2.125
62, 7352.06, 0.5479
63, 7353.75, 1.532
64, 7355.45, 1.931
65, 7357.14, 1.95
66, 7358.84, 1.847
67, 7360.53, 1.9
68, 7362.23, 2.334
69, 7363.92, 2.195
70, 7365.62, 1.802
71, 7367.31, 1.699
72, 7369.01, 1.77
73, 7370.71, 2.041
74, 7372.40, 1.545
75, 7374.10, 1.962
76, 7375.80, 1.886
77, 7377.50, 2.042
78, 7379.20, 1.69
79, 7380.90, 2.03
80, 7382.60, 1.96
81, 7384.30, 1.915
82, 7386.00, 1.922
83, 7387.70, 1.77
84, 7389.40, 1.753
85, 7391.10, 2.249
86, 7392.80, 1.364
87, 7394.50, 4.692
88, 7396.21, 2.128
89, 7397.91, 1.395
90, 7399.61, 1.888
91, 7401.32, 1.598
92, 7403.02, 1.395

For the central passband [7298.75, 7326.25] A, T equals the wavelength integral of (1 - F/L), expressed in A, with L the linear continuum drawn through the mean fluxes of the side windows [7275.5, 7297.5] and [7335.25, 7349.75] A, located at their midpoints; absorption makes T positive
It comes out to -3.3 A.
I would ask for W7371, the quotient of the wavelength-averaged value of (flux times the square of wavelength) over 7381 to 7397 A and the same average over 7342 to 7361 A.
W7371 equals 1.32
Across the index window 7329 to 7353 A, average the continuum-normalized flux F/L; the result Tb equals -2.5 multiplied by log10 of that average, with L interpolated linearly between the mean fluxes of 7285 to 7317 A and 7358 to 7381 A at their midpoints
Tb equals 0.17 mag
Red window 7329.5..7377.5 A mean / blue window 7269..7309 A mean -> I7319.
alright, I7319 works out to 1.0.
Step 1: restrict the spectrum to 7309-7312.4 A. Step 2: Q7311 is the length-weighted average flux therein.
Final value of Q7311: 2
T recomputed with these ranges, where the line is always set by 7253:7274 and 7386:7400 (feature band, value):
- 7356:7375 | 1.4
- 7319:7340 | 1.9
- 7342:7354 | 2.7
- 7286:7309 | 0.1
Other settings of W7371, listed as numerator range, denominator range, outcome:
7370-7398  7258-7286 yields 1.18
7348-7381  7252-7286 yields 1.06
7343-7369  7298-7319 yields 0.93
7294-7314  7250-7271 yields 1.09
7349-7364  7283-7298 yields 1.01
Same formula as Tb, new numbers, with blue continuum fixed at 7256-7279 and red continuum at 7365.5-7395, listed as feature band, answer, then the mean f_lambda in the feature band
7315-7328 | 0.01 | 1.87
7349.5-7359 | 0.18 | 1.64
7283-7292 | -0.01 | 1.84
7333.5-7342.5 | 0.21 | 1.57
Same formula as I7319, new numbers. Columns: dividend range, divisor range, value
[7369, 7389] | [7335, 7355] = 1.23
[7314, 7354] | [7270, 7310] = 0.93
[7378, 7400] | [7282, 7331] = 1.10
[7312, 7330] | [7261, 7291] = 1.03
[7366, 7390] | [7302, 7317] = 0.96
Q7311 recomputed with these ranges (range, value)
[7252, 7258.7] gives 1.76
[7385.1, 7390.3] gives 1.82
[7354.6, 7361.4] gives 1.91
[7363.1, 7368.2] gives 1.9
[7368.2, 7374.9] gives 1.83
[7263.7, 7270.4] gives 1.8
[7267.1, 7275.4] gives 1.85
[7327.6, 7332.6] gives 1.9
